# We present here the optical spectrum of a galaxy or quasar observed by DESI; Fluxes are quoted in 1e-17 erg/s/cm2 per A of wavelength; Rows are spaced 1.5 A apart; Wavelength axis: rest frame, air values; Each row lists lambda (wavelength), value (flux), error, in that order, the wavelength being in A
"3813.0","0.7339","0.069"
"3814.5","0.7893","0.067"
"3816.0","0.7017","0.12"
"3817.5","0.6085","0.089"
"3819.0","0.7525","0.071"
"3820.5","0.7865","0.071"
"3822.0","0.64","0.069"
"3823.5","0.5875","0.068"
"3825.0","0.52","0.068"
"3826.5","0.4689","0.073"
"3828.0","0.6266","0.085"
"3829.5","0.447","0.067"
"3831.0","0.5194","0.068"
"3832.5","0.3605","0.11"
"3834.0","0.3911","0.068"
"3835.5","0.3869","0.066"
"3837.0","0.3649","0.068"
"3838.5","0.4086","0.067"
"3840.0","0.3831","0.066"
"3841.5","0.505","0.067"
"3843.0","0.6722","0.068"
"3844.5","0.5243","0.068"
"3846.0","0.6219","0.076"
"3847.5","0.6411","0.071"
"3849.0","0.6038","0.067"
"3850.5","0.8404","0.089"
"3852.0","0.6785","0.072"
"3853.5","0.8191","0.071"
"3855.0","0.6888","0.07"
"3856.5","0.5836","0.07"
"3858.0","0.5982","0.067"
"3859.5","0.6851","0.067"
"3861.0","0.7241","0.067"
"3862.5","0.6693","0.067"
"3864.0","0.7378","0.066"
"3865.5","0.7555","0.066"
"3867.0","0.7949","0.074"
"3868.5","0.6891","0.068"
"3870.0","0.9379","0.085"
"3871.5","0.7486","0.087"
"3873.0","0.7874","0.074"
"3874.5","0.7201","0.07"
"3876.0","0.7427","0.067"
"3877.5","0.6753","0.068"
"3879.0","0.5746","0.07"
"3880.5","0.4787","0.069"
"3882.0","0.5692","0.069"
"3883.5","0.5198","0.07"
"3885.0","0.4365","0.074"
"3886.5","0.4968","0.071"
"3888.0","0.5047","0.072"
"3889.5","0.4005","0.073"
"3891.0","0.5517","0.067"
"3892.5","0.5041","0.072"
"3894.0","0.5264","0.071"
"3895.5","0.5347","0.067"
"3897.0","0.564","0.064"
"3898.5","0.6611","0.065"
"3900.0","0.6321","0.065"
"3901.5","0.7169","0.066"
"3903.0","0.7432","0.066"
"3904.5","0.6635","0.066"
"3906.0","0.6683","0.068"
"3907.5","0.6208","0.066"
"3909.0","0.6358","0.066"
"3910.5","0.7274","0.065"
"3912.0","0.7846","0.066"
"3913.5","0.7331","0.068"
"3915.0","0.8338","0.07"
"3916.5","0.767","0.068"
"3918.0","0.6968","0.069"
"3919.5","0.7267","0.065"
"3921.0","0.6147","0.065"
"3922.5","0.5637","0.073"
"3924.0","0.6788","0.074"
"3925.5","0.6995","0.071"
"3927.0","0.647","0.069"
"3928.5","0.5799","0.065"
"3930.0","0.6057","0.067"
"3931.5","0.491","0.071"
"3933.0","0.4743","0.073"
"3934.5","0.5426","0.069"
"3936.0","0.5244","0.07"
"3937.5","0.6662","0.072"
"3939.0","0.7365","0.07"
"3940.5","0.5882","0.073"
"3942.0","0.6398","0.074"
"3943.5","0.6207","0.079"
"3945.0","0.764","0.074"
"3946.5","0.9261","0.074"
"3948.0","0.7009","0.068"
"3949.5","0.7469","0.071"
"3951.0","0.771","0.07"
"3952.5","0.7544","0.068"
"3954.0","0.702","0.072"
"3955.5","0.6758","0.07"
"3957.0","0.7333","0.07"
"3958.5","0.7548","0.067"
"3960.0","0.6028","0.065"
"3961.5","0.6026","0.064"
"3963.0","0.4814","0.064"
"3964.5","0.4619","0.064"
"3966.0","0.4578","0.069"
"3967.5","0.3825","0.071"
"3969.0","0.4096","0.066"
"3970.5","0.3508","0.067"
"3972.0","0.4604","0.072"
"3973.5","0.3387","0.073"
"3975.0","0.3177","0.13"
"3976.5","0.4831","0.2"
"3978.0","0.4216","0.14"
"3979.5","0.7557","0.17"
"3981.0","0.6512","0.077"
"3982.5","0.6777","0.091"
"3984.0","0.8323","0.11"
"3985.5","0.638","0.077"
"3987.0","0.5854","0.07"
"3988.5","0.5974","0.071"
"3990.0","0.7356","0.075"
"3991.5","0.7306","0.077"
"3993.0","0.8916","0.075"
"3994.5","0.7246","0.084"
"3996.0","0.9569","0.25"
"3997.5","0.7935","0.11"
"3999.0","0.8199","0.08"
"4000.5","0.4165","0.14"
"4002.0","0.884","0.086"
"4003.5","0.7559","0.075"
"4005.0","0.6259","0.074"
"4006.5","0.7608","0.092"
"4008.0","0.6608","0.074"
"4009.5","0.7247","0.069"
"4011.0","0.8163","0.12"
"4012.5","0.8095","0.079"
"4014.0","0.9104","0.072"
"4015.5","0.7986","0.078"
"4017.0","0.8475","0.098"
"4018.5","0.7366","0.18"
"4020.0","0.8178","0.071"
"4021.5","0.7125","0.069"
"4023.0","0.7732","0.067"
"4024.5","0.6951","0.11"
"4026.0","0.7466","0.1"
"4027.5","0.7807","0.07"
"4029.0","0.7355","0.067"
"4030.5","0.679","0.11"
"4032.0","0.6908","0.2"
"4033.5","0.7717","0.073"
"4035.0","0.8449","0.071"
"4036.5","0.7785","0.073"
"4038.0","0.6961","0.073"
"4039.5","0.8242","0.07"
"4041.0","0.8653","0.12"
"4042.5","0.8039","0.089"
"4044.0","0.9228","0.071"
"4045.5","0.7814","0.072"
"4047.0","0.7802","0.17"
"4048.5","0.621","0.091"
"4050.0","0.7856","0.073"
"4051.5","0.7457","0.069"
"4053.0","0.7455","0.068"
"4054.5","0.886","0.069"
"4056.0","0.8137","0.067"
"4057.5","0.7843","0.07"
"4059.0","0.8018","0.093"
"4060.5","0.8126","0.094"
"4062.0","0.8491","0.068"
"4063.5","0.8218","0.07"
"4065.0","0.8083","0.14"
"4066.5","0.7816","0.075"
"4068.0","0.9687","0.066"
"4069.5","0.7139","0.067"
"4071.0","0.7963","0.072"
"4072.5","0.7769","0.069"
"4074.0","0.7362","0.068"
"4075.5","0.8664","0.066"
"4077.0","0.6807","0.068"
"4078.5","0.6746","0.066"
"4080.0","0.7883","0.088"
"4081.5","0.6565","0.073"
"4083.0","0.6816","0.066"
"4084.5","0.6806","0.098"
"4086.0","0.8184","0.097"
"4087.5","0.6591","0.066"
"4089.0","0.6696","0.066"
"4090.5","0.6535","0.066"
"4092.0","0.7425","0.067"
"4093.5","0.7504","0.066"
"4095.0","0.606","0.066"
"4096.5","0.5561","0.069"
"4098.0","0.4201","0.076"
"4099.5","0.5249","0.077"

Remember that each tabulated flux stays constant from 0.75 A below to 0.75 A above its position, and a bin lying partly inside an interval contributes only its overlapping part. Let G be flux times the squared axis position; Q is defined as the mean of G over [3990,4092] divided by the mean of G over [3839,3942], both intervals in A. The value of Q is 1.3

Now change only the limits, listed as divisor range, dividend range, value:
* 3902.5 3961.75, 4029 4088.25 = 1.22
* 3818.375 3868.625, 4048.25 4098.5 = 1.39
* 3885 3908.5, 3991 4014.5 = 1.39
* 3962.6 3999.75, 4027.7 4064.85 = 1.35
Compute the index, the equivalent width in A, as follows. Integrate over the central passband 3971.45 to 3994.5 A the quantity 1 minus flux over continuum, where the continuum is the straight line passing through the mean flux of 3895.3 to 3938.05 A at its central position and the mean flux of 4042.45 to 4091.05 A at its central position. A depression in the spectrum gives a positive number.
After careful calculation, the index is 3.0 A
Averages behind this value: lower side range 0.65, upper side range 0.769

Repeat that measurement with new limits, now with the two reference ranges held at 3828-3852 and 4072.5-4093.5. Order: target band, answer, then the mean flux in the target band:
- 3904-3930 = -4.4 A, 0.683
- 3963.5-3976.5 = 4.6 A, 0.404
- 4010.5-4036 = -4.0 A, 0.774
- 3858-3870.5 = -4.5 A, 0.736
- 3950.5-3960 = -1.6 A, 0.721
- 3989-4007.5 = -3.0 A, 0.754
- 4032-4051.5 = -2.8 A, 0.784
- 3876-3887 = 0.1 A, 0.551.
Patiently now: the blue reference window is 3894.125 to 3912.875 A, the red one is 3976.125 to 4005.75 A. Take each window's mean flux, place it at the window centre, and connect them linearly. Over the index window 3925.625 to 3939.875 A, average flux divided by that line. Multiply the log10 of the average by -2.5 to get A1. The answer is 0.14 mag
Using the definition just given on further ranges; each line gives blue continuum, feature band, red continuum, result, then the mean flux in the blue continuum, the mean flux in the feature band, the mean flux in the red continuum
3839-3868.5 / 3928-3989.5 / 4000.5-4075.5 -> 0.21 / 0.658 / 0.598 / 0.778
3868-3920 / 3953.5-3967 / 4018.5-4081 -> 0.16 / 0.644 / 0.602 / 0.778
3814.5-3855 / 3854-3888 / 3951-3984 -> -0.16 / 0.578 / 0.662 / 0.558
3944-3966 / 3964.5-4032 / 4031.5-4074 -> 0.10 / 0.683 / 0.673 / 0.795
